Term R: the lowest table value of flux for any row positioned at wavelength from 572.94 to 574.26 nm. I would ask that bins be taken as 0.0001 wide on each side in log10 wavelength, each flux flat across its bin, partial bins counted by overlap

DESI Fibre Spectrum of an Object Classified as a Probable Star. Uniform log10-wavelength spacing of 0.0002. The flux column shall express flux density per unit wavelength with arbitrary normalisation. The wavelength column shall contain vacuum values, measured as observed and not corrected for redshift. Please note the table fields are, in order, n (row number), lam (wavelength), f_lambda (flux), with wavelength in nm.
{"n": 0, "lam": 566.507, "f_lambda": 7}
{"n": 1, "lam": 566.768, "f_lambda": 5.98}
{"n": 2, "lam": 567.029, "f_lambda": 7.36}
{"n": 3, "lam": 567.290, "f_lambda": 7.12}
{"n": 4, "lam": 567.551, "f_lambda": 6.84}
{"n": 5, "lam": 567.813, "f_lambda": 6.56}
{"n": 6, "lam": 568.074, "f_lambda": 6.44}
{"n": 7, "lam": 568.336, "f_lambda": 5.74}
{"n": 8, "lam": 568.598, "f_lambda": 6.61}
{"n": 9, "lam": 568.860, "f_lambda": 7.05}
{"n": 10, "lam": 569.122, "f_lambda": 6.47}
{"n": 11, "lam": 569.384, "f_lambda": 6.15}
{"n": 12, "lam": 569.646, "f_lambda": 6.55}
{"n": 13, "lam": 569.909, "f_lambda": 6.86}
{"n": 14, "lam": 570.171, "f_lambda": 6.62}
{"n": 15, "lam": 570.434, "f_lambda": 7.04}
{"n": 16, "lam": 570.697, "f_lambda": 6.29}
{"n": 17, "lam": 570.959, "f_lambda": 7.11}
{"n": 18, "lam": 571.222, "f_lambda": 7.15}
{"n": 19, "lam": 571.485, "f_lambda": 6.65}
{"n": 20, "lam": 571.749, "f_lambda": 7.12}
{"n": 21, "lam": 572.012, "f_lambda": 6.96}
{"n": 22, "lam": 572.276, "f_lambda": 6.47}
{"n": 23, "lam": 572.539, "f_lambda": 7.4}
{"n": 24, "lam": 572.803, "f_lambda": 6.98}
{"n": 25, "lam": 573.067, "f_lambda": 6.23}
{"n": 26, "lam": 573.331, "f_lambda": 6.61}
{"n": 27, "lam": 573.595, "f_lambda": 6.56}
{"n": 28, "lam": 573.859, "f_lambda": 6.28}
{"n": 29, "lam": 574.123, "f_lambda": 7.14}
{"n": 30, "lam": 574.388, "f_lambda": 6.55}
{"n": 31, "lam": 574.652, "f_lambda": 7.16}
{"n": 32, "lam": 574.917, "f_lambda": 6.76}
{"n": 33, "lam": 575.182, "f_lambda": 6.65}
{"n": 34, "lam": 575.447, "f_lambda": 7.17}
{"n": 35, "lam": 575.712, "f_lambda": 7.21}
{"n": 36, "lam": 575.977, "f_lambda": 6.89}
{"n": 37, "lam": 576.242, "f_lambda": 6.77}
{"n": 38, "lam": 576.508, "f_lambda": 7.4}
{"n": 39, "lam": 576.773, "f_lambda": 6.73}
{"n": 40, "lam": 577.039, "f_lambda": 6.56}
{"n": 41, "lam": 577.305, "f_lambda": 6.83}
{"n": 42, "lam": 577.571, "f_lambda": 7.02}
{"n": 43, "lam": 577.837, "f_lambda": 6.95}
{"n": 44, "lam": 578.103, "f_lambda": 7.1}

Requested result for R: 6.23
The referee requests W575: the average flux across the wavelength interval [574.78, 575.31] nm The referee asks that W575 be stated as 6.7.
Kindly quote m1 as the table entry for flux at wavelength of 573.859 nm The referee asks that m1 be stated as 6.28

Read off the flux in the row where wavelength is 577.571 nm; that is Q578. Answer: 7.02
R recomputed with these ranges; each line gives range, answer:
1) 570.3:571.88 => 6.29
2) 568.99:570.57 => 6.15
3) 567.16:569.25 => 5.74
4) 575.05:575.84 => 6.65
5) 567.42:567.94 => 6.56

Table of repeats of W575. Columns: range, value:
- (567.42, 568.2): 6.62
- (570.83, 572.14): 7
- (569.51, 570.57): 6.76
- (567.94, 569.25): 6.46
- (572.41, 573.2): 6.86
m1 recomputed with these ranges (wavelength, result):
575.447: 7.17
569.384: 6.15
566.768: 5.98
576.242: 6.77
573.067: 6.23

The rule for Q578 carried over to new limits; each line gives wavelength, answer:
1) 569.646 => 6.55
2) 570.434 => 7.04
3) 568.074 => 6.44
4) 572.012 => 6.96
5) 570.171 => 6.62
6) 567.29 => 7.12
